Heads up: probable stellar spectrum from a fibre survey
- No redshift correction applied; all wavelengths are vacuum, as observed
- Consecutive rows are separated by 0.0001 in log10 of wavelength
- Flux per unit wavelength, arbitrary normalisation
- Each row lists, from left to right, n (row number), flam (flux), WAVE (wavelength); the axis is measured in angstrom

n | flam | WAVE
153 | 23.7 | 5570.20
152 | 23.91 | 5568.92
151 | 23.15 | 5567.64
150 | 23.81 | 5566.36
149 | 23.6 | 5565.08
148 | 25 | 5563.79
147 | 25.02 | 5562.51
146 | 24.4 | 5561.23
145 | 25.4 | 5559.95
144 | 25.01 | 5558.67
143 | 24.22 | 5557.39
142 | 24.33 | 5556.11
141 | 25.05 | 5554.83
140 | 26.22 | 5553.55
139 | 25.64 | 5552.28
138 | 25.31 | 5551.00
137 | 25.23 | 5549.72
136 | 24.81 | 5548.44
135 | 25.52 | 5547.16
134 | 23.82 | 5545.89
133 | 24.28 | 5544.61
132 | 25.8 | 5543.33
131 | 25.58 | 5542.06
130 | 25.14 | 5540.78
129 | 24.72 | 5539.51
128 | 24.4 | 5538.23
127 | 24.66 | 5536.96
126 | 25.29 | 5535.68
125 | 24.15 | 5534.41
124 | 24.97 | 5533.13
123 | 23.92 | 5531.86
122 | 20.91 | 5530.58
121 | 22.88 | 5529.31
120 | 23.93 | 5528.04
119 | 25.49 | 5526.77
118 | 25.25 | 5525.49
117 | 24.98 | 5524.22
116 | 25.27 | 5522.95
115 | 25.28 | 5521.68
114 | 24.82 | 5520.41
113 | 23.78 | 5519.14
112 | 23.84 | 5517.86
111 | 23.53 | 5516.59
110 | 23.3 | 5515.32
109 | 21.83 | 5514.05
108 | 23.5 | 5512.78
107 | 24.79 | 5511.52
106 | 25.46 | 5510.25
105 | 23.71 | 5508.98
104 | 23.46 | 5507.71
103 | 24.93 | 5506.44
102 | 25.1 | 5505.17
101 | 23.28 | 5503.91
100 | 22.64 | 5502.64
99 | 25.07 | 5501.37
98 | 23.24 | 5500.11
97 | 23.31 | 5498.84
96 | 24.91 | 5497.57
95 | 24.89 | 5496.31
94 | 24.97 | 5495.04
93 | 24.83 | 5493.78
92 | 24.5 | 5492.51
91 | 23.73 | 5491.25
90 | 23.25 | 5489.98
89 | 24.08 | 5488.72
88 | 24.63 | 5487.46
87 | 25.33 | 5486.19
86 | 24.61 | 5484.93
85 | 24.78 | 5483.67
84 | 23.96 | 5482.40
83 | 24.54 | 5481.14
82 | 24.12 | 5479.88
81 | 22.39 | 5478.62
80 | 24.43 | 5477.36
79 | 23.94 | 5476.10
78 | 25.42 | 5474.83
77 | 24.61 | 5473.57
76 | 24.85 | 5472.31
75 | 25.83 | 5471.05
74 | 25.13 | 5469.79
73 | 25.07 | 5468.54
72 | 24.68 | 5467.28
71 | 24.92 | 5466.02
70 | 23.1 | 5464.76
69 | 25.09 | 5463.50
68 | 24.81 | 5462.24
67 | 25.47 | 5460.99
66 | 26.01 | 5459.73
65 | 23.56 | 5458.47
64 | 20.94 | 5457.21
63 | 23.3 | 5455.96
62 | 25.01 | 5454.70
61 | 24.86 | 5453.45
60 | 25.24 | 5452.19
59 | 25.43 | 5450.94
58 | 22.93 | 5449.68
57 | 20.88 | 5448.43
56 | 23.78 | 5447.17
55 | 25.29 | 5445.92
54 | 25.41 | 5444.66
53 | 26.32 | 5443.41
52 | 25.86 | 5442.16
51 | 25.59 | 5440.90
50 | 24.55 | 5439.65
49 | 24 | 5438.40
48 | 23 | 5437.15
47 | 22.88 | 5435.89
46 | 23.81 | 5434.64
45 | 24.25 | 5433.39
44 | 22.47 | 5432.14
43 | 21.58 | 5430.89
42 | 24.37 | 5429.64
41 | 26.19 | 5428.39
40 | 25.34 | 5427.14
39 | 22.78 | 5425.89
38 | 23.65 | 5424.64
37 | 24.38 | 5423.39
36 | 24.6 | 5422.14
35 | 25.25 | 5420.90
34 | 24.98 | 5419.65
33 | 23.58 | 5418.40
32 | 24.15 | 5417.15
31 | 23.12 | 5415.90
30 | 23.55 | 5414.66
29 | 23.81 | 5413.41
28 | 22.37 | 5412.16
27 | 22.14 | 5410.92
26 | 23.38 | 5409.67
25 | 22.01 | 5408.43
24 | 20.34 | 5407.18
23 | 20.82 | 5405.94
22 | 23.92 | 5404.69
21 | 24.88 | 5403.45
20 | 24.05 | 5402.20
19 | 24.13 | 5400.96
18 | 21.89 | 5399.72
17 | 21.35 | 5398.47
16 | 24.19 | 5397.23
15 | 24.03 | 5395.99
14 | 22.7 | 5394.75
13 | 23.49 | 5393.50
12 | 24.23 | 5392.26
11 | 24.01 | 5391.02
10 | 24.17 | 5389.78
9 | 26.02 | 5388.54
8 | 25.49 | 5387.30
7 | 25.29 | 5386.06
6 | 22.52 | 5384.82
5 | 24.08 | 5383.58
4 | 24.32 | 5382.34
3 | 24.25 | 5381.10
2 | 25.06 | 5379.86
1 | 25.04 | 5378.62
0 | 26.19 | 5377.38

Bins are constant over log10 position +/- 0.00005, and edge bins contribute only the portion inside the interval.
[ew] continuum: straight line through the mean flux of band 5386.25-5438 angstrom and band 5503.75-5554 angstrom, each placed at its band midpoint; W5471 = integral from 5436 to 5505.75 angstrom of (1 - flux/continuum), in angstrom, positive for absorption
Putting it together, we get -1.0 angstrom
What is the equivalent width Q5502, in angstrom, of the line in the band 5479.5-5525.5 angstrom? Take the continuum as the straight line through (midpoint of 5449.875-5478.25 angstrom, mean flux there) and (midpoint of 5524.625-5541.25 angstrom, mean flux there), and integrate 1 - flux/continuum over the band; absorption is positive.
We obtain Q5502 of 0.32 angstrom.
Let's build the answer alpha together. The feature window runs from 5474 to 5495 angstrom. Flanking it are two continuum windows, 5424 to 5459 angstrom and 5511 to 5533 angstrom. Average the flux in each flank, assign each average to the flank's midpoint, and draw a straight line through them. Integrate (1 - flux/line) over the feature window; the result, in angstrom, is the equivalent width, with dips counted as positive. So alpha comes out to -0.3 angstrom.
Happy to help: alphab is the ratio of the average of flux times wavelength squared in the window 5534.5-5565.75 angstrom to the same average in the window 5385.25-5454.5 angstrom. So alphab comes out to 1.09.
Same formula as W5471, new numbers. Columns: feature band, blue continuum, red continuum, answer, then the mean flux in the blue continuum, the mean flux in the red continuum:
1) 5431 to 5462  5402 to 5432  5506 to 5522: -0.7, 23.5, 24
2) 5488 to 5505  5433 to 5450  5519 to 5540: 0.2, 24.2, 24.4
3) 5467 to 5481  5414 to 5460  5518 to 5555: -0.1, 24.1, 24.7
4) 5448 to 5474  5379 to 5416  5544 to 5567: -0.4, 23.5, 24.8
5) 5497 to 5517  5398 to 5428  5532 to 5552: 0.5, 23.4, 24.9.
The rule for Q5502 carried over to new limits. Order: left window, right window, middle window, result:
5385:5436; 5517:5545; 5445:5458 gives 0.08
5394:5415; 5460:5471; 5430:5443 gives 0.05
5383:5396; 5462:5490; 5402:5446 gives 0.89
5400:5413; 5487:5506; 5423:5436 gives -0.37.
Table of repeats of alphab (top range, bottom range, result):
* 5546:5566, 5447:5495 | 1.06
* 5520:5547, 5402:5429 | 1.09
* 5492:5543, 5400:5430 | 1.07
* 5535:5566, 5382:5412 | 1.12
